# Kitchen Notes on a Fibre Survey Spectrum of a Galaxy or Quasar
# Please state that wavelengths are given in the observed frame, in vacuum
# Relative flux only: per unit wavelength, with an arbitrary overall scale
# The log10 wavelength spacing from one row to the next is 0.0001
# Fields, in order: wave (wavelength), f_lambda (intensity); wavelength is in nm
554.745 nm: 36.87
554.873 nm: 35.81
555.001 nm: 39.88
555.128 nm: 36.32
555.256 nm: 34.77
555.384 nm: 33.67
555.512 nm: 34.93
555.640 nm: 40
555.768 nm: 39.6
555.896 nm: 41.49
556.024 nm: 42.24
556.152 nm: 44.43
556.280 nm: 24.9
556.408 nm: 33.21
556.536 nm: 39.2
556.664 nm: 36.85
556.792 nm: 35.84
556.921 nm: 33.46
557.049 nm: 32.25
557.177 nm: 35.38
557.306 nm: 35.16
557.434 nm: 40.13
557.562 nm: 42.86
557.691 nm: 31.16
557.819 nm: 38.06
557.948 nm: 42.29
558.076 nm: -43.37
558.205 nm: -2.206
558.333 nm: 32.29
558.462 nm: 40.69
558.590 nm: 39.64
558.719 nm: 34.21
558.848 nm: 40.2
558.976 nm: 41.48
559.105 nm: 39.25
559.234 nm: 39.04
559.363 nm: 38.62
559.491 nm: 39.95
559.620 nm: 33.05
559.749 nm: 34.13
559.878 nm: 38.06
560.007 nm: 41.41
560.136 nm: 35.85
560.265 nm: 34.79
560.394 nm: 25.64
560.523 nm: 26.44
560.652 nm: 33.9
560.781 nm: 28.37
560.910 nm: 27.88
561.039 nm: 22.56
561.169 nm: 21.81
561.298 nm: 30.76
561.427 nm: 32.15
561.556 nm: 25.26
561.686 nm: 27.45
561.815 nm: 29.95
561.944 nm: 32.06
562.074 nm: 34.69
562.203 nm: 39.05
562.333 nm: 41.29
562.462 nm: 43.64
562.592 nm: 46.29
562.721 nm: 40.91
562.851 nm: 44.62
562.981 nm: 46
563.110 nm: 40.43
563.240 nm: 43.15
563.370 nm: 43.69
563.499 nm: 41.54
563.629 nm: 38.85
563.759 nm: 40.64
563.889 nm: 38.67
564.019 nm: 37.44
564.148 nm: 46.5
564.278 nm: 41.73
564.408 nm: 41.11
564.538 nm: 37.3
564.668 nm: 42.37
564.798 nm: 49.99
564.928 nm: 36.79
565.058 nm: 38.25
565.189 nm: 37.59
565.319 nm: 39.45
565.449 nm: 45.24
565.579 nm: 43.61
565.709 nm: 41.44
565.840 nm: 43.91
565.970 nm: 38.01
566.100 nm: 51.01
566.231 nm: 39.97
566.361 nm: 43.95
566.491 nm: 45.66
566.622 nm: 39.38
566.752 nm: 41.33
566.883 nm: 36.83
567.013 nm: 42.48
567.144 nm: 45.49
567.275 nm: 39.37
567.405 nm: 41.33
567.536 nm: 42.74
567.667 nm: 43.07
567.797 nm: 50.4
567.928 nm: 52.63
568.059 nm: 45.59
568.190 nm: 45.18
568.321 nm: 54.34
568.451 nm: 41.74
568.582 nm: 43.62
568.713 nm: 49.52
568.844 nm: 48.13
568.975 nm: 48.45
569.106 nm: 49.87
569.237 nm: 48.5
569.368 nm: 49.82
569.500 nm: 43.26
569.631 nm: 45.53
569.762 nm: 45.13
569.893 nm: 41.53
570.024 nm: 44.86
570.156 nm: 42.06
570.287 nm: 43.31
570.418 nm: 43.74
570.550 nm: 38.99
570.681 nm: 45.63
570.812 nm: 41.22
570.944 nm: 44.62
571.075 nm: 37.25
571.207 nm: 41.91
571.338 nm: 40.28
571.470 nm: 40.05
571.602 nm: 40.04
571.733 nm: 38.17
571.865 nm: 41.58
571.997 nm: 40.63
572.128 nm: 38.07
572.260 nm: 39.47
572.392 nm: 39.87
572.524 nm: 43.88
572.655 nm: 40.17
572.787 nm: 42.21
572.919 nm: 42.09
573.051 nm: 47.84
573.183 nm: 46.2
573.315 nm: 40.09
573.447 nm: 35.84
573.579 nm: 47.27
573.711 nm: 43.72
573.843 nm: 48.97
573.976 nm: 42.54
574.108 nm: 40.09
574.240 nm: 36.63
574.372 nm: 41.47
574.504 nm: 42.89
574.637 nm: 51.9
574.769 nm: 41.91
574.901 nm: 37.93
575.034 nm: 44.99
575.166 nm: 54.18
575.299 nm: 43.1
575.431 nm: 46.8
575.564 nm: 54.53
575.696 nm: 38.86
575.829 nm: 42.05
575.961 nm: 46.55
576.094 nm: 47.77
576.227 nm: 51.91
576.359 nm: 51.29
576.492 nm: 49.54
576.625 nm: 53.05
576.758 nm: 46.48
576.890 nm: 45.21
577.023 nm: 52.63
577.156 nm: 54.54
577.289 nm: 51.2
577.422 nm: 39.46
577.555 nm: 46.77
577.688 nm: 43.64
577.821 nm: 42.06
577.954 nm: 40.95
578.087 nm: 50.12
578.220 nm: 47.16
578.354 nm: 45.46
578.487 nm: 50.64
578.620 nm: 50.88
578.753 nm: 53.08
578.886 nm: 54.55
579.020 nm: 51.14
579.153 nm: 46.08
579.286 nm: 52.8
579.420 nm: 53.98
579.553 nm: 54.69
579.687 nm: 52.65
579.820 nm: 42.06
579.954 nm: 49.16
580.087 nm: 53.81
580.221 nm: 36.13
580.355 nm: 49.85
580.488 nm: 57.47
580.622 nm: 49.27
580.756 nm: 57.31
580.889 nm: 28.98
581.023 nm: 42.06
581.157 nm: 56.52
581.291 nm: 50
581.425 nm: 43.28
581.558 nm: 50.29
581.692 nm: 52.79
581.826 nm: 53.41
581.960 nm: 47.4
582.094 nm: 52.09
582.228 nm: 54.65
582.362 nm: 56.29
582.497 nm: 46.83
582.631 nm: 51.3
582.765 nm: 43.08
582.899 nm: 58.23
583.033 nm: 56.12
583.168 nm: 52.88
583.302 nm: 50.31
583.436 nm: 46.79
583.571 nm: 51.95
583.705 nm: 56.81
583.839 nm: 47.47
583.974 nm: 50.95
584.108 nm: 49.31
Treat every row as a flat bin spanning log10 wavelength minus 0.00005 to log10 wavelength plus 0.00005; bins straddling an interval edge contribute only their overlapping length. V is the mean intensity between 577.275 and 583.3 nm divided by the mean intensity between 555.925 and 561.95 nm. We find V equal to 1.53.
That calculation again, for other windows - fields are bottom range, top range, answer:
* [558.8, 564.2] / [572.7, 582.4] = 1.30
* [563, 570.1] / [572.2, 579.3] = 1.06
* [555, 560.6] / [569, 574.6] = 1.26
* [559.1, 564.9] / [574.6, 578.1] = 1.27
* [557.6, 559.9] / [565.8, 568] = 1.40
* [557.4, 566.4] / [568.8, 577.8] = 1.23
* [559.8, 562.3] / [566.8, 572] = 1.41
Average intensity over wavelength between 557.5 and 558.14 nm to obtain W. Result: 22.1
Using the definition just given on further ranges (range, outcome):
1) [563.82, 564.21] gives 40.9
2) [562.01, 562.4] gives 38.4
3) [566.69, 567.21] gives 41.5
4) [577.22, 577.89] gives 44.6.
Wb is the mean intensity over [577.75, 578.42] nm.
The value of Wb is 45.1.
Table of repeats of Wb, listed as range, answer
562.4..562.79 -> 43.6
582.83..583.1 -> 57.2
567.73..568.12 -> 49.6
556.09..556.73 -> 35.7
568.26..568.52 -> 48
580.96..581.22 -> 49.3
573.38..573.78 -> 42.4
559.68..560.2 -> 37.3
